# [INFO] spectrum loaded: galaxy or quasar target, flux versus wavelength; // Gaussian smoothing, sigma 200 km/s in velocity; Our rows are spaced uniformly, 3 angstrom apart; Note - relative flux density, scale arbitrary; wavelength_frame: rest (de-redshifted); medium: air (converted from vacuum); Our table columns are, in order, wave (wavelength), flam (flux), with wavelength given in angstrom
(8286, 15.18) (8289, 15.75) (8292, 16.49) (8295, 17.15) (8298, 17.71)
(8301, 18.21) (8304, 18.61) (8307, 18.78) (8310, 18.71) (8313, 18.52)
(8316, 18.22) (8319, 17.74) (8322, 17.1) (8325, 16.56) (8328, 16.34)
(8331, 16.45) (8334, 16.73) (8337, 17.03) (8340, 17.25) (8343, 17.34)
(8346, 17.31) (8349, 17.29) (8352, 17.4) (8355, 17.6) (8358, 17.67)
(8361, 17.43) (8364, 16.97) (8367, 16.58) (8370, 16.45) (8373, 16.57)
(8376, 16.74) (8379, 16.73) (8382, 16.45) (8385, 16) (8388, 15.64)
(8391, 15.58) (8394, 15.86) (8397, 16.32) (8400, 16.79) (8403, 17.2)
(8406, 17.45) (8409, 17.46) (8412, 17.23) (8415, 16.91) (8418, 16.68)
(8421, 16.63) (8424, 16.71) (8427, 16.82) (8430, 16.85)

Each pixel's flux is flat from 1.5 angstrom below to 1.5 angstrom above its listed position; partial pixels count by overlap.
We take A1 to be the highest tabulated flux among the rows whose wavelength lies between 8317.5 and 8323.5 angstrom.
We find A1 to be 17.74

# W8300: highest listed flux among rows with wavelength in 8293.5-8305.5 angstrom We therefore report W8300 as 18.61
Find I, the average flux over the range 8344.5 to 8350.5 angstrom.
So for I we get 17.3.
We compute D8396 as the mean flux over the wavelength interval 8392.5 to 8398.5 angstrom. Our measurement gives 16.1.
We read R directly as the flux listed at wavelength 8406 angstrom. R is 17.45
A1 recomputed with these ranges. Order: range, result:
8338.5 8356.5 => 17.6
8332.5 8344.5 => 17.34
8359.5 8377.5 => 17.43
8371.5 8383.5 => 16.74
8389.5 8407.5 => 17.45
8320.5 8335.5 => 17.1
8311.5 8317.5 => 18.52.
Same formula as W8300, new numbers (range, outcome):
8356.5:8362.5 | 17.67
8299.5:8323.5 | 18.78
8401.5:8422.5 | 17.46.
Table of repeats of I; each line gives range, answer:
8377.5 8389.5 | 16.2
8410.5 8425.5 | 16.8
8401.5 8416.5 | 17.2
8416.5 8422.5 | 16.7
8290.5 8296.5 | 16.8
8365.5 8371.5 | 16.5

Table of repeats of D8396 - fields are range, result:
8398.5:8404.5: 17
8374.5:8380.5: 16.7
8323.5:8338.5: 16.6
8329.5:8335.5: 16.6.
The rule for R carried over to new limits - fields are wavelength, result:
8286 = 15.18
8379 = 16.73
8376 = 16.74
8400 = 16.79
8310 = 18.71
